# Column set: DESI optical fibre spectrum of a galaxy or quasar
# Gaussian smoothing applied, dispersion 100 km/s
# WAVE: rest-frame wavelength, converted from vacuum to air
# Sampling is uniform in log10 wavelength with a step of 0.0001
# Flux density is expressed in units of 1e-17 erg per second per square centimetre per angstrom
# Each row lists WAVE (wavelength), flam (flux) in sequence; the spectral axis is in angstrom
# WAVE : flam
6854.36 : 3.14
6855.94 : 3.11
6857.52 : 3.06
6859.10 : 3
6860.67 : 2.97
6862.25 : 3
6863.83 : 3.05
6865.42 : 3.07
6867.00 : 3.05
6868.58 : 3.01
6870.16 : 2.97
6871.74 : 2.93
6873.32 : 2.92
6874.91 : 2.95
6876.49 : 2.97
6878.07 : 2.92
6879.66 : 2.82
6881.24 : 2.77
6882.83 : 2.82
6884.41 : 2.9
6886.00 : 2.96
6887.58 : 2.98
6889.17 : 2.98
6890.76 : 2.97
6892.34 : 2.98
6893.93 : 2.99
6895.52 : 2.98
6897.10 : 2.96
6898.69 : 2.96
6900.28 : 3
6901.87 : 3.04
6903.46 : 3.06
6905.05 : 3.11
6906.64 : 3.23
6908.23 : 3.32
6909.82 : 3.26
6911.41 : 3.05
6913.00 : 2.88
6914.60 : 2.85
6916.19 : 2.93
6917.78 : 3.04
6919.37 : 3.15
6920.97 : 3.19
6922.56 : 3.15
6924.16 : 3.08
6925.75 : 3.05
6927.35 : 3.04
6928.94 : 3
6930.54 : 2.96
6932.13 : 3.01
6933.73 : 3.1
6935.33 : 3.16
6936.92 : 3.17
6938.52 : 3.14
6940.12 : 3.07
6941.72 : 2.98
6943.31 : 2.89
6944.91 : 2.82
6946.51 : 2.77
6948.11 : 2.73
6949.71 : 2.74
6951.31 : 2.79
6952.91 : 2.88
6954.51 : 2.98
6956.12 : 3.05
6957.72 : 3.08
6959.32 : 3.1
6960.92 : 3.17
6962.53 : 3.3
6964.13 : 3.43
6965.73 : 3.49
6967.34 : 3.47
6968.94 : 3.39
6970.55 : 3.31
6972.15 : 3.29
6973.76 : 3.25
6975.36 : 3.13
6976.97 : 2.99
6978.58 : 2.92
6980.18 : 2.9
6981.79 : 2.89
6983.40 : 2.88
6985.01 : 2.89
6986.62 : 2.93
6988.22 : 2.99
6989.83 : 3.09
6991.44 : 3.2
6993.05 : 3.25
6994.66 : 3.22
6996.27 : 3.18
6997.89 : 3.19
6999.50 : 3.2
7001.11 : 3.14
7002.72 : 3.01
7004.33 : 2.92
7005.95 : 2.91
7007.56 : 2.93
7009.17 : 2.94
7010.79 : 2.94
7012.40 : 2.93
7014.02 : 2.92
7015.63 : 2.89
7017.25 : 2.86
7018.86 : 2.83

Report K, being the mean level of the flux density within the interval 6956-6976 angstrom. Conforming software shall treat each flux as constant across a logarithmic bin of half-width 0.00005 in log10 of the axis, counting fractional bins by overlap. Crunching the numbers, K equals 3.28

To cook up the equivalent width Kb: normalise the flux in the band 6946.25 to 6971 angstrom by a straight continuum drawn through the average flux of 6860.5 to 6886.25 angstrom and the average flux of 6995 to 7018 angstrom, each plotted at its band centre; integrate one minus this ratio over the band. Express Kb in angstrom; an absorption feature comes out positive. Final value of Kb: -1.07 angstrom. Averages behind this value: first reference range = 2.94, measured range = 3.11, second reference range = 3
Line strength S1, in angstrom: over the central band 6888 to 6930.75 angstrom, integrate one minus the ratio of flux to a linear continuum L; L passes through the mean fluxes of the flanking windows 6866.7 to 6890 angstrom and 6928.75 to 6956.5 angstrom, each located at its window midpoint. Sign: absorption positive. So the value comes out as -1.5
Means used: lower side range 2.93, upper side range 2.95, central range 3.04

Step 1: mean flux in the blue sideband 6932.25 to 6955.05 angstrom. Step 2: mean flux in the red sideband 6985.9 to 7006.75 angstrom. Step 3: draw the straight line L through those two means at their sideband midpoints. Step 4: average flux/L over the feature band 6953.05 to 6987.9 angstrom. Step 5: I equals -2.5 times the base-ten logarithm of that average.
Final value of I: -0.04 mag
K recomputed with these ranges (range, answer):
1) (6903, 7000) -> 3.08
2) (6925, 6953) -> 2.96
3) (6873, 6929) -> 3.01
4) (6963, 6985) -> 3.17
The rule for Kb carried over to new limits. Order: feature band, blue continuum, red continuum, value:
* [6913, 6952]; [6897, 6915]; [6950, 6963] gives 0.7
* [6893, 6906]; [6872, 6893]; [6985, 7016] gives -0.3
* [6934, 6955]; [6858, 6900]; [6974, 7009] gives 0.5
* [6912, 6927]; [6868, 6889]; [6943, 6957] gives -0.8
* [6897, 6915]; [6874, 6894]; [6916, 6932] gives -0.4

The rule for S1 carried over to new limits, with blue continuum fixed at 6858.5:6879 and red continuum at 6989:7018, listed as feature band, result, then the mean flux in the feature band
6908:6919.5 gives -0.1 angstrom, 3.04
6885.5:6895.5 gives 0.1 angstrom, 2.98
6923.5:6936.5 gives -0.2 angstrom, 3.05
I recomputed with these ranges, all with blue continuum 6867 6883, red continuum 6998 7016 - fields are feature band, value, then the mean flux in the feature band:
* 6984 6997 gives -0.040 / 3.09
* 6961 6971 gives -0.143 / 3.38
